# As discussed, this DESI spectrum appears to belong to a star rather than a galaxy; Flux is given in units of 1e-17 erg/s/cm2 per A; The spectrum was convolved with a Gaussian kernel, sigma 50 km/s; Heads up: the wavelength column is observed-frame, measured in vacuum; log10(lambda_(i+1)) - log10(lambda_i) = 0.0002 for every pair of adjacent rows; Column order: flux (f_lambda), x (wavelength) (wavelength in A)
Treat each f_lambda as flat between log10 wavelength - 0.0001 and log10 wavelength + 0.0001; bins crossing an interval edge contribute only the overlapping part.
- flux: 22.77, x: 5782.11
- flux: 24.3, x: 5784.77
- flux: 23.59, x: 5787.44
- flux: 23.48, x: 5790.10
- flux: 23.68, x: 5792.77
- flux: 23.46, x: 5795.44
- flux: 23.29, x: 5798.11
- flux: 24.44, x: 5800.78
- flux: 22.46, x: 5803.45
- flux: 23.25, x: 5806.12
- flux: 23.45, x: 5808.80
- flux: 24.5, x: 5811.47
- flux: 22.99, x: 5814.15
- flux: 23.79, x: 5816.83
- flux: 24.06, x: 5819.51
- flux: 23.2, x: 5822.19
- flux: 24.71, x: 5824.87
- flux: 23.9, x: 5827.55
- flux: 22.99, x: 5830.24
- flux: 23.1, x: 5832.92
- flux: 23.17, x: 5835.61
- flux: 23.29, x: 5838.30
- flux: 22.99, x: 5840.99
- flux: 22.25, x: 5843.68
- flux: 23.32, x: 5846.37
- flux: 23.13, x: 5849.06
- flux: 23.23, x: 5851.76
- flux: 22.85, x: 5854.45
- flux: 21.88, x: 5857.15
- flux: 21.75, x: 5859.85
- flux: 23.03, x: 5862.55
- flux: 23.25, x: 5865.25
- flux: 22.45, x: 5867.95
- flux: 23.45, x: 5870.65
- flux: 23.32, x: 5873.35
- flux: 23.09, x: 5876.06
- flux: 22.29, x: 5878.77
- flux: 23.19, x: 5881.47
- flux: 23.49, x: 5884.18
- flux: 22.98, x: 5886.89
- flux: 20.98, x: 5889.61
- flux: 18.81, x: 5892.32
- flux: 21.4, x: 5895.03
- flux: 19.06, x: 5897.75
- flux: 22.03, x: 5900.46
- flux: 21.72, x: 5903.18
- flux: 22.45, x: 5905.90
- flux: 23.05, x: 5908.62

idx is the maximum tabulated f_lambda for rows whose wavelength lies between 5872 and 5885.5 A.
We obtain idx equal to 23.49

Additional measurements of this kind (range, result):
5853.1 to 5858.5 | 22.85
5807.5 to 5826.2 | 24.71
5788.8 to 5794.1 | 23.68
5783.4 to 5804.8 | 24.44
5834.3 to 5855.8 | 23.32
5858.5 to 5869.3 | 23.25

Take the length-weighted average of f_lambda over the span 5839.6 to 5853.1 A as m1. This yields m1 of 23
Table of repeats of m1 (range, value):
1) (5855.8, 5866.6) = 22.5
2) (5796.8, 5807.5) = 23.4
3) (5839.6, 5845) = 22.6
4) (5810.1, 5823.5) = 23.7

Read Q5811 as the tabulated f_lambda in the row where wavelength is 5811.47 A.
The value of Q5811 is 24.5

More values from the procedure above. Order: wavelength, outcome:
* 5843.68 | 22.25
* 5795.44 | 23.46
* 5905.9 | 22.45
